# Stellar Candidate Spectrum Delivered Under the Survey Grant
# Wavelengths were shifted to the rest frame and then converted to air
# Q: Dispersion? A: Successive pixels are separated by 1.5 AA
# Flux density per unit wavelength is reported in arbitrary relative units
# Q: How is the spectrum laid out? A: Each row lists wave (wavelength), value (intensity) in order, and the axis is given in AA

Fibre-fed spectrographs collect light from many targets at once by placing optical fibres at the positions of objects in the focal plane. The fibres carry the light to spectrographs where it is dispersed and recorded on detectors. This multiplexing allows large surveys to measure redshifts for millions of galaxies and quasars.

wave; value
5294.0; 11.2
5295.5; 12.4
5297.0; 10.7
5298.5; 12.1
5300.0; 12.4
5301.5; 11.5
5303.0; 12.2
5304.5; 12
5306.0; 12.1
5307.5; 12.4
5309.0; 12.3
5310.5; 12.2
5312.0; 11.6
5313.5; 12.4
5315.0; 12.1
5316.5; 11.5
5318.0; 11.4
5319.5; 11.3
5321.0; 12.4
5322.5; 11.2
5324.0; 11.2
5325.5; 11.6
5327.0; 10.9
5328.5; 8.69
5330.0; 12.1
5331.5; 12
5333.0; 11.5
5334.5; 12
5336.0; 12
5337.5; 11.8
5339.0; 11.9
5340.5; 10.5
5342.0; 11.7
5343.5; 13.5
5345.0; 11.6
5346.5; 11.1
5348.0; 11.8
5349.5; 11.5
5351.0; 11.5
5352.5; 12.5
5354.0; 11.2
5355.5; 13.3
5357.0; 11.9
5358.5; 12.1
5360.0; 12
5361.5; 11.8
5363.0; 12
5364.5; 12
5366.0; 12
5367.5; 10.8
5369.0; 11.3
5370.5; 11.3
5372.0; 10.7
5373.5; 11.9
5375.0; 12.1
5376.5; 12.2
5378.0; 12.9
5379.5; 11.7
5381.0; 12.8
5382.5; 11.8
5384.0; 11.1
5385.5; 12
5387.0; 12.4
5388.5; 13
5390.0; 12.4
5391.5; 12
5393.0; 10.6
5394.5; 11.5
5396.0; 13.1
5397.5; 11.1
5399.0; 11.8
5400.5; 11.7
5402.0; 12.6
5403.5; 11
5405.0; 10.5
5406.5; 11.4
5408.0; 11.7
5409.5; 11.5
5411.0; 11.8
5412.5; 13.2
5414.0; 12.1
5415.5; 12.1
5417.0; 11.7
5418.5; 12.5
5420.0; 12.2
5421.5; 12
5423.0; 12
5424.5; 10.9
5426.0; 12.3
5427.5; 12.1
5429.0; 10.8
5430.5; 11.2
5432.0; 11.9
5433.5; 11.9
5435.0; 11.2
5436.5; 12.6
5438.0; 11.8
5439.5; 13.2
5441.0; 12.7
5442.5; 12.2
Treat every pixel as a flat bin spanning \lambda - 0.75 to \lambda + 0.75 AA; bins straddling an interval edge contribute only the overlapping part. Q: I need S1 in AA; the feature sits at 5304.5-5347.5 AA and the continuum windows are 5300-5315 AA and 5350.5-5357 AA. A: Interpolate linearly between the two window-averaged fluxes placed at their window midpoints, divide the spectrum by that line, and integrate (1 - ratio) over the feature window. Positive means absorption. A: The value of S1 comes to 1.5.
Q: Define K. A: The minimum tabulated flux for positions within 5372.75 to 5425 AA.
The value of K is 10.5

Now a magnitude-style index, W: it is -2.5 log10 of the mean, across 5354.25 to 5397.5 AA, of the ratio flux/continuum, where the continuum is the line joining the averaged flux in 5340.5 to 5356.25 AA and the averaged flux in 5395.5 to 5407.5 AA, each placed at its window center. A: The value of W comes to -0.016 mag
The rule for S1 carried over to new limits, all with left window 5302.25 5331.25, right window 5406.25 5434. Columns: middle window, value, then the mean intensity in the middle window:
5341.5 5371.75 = -0.2 AA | 11.8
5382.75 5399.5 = -0.1 AA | 11.9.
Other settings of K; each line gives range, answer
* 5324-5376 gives 8.69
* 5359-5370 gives 10.8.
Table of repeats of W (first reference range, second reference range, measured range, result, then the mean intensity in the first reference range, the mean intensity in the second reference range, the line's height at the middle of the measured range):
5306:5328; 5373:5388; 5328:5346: 0.02 mag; 11.7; 12.1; 11.8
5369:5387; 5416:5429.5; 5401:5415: 0.01 mag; 11.9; 11.9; 11.9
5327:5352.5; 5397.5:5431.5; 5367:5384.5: -0.01 mag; 11.6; 11.8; 11.7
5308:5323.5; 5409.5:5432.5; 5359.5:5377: 0.02 mag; 11.8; 11.9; 11.9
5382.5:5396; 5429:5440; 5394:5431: 0.01 mag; 11.9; 11.9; 11.9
